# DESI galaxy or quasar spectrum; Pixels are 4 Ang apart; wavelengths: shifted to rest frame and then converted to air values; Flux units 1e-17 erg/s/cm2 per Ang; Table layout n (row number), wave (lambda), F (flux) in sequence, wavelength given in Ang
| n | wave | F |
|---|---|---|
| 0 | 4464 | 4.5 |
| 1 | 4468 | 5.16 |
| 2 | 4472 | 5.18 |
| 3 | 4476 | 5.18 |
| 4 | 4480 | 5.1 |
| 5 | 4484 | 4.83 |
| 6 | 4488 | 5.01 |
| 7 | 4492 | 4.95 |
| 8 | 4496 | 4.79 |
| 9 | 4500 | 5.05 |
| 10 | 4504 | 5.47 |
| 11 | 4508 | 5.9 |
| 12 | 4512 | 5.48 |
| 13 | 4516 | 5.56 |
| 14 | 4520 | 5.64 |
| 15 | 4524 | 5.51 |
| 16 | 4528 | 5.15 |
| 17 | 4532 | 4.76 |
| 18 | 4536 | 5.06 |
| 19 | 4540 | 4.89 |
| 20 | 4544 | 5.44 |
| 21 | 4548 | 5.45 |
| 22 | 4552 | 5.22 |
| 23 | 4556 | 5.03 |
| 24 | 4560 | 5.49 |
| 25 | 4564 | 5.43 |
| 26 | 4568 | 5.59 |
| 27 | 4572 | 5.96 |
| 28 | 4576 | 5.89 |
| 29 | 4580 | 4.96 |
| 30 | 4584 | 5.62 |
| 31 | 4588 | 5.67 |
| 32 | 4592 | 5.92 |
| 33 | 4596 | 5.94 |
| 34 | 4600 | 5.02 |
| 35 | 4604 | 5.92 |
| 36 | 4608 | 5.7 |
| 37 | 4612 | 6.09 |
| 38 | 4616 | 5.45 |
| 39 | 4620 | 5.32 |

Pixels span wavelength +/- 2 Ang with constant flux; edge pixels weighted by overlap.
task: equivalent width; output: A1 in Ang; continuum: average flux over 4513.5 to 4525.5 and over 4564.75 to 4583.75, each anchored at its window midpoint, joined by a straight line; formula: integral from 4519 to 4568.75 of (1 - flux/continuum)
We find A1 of 2.78 Ang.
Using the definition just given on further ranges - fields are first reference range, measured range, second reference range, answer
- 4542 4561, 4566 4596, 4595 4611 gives -0.9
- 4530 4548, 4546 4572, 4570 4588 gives -0.3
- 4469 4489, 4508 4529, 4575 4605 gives -1.1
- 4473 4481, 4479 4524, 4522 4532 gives -0.7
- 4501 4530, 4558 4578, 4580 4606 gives -0.3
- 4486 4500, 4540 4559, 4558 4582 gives 0.5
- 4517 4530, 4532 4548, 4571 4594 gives 1.1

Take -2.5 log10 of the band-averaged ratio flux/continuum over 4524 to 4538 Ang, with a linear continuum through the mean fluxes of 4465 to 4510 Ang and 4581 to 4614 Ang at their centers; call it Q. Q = 0.062 mag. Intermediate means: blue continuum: 5.13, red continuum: 5.71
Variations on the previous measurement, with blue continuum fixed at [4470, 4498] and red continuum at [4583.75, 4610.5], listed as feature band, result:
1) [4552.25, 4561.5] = 0.04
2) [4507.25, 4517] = -0.09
